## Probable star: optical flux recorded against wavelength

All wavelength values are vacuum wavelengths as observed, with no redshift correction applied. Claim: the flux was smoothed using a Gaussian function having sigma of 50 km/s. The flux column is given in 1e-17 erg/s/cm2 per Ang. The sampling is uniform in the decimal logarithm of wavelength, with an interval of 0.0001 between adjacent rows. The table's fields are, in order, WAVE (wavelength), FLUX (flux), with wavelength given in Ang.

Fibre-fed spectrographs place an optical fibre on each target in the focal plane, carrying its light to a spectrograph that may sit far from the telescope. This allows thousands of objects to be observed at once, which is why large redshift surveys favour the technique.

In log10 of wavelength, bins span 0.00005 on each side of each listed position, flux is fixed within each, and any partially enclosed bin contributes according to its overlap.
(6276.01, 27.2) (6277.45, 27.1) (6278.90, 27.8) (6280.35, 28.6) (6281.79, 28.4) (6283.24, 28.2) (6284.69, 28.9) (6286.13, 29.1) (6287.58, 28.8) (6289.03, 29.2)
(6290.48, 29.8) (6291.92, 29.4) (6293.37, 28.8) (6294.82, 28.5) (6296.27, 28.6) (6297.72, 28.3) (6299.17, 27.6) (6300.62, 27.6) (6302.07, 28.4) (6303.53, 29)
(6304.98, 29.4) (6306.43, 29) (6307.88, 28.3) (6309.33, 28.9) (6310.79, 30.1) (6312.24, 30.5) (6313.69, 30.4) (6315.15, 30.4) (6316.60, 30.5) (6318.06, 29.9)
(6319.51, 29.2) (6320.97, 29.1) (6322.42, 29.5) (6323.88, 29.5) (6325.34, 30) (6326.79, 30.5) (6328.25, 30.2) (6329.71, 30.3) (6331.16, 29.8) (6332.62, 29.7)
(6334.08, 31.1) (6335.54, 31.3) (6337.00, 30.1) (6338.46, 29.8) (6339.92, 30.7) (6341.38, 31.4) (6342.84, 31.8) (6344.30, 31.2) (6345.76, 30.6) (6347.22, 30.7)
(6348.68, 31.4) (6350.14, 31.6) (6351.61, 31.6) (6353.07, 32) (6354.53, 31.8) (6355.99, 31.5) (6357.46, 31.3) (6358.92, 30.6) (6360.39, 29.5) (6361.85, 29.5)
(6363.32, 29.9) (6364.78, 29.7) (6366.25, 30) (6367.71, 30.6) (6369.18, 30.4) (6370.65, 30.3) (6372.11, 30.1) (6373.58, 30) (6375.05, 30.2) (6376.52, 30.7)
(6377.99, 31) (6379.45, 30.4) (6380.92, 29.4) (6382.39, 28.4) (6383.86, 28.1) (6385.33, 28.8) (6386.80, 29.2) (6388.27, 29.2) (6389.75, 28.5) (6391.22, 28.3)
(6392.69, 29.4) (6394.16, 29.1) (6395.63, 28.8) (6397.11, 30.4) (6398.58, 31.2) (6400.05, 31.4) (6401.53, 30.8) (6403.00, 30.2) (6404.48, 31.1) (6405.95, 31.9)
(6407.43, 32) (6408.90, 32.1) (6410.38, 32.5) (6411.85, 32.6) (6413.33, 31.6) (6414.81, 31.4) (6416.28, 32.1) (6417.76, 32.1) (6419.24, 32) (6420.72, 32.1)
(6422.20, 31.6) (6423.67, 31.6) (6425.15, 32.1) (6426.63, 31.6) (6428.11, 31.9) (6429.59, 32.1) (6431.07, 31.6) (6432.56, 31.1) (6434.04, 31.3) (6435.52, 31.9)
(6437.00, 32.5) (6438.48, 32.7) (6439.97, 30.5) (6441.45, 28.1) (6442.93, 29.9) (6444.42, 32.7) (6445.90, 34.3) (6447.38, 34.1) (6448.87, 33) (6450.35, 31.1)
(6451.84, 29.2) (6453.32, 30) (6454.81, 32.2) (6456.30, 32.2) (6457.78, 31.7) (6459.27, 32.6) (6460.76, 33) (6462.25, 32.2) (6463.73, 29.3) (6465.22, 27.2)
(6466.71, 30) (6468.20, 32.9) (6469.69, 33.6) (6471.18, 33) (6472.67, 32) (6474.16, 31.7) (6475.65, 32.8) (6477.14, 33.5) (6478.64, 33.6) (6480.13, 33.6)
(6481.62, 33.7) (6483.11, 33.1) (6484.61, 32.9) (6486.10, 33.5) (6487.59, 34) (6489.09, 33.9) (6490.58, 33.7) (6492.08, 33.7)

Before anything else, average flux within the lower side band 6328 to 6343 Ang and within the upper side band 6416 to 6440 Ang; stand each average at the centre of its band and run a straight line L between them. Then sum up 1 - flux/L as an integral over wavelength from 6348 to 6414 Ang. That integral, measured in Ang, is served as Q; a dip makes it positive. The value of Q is 1.6 Ang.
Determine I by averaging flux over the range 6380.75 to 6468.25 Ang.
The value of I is 31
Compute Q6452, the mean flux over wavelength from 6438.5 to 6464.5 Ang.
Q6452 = 31.6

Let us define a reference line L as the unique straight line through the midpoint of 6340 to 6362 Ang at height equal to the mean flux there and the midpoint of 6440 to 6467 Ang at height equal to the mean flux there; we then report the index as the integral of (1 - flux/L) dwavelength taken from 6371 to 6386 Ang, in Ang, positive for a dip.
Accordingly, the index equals 0.7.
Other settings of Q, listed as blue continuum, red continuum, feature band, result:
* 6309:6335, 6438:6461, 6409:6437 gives -0.5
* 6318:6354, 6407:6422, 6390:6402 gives 0.7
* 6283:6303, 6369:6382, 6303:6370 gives -1.9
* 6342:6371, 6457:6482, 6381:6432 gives 1.0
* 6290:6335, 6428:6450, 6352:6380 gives -0.1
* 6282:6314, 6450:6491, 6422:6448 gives -0.2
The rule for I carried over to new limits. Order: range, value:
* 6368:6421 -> 30.5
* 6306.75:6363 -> 30.4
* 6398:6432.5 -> 31.7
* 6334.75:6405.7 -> 30.3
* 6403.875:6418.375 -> 32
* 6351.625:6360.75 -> 31.2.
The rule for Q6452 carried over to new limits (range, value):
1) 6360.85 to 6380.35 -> 30.2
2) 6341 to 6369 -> 30.9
